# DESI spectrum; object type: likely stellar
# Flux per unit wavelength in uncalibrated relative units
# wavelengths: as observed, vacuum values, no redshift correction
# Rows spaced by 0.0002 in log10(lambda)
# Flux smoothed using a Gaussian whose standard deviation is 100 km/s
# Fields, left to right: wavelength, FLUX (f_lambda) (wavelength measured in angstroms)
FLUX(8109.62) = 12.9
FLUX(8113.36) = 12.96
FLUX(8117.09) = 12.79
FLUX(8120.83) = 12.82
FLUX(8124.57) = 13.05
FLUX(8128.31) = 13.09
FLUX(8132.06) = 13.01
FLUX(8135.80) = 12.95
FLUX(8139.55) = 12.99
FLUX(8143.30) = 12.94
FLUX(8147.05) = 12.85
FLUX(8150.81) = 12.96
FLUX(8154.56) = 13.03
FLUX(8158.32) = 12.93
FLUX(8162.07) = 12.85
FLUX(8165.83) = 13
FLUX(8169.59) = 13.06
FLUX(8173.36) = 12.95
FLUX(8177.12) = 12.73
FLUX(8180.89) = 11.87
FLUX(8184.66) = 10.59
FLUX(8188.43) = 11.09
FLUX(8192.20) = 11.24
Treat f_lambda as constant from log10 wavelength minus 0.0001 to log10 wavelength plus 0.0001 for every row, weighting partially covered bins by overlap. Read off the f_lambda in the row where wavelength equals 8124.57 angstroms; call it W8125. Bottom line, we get 13.05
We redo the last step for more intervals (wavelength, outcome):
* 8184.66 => 10.59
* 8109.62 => 12.9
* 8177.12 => 12.73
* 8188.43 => 11.09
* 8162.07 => 12.85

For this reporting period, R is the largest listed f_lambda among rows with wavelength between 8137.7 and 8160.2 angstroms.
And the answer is 13.03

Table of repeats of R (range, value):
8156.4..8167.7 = 13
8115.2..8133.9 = 13.09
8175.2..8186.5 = 12.73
